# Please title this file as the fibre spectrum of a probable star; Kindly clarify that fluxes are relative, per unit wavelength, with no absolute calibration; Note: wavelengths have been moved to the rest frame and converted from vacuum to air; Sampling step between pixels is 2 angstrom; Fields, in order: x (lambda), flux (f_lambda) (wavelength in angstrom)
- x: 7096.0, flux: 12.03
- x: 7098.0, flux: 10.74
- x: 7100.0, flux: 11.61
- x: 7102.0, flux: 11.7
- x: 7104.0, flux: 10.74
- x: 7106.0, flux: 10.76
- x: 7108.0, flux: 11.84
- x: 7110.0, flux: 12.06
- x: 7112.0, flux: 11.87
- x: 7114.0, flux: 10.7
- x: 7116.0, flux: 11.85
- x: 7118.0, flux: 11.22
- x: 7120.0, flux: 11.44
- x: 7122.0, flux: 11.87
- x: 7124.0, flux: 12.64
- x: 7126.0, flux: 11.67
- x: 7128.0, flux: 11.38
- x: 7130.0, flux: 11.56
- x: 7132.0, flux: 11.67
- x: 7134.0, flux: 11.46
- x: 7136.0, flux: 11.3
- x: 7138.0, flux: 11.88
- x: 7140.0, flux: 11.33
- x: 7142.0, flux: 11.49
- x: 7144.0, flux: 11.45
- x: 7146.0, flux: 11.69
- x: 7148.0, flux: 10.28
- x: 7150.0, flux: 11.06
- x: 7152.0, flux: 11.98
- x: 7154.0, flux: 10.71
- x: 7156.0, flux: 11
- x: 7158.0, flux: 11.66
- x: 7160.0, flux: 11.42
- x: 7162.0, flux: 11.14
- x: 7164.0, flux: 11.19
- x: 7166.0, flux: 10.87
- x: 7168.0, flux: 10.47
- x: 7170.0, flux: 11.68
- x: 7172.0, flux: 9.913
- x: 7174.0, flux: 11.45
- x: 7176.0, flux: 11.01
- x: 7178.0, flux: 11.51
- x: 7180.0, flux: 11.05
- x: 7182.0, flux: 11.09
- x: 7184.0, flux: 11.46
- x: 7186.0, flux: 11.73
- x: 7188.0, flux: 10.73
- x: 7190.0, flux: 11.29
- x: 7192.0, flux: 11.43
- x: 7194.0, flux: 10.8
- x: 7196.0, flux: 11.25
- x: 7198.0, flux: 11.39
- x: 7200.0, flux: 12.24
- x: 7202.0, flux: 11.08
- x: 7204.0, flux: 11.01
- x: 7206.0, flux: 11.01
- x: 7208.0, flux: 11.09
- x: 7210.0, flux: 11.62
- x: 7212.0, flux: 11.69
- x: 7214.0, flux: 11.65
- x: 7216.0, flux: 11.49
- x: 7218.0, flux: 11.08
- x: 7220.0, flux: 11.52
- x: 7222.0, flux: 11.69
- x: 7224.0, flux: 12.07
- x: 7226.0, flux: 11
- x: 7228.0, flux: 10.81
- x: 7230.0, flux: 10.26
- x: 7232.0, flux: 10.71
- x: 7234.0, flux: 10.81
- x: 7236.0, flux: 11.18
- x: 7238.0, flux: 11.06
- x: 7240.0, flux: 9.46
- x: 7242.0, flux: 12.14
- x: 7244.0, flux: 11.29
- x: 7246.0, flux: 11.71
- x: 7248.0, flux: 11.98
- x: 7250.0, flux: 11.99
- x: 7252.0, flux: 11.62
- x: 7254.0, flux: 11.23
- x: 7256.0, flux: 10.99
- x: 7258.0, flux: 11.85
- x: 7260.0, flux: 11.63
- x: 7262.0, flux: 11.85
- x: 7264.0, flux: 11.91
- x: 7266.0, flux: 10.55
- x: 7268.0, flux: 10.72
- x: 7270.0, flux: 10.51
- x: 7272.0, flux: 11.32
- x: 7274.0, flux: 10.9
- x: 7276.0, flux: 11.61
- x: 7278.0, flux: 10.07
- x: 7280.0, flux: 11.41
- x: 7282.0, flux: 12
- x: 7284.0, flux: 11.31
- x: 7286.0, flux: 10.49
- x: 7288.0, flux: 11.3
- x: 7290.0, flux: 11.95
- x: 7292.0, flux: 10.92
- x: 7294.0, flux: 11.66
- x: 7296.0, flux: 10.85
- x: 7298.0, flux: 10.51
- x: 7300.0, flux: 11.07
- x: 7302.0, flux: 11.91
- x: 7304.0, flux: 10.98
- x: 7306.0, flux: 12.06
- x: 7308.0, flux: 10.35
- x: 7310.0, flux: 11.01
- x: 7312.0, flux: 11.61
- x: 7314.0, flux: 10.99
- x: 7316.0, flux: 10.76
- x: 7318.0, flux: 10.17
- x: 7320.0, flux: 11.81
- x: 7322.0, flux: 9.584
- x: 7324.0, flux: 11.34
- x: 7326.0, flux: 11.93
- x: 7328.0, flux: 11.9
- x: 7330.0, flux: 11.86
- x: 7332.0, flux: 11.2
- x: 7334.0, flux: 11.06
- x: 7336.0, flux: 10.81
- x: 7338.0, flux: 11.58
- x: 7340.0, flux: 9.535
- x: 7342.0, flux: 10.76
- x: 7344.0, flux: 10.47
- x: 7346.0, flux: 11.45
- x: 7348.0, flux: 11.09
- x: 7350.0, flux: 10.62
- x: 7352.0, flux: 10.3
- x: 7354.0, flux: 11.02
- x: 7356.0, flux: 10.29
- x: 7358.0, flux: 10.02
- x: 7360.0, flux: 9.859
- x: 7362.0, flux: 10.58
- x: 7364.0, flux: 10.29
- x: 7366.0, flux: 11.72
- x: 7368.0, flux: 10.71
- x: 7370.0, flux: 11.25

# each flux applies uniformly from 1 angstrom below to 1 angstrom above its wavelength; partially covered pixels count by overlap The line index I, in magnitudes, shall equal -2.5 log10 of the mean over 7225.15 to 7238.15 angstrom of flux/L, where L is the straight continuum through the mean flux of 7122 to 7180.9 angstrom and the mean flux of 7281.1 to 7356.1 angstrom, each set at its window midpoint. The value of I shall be 0.04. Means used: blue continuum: 11.3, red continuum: 11.1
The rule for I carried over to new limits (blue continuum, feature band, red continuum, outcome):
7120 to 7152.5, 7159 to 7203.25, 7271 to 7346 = 0.02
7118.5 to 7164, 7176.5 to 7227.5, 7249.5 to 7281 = 0.00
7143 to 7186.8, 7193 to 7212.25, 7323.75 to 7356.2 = -0.02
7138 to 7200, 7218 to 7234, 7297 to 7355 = 0.00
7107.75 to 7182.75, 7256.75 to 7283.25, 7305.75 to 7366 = -0.02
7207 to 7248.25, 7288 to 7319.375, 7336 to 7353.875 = -0.02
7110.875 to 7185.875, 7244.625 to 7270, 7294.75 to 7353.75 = -0.03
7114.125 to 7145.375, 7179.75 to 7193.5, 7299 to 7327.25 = 0.02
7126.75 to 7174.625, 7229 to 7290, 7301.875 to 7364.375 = -0.02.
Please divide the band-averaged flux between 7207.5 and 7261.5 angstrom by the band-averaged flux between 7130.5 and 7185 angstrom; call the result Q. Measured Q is 1.0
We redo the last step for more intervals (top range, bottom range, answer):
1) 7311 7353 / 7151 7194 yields 0.98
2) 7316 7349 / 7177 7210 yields 0.98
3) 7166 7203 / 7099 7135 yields 0.97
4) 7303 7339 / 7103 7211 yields 0.99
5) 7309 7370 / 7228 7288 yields 0.97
